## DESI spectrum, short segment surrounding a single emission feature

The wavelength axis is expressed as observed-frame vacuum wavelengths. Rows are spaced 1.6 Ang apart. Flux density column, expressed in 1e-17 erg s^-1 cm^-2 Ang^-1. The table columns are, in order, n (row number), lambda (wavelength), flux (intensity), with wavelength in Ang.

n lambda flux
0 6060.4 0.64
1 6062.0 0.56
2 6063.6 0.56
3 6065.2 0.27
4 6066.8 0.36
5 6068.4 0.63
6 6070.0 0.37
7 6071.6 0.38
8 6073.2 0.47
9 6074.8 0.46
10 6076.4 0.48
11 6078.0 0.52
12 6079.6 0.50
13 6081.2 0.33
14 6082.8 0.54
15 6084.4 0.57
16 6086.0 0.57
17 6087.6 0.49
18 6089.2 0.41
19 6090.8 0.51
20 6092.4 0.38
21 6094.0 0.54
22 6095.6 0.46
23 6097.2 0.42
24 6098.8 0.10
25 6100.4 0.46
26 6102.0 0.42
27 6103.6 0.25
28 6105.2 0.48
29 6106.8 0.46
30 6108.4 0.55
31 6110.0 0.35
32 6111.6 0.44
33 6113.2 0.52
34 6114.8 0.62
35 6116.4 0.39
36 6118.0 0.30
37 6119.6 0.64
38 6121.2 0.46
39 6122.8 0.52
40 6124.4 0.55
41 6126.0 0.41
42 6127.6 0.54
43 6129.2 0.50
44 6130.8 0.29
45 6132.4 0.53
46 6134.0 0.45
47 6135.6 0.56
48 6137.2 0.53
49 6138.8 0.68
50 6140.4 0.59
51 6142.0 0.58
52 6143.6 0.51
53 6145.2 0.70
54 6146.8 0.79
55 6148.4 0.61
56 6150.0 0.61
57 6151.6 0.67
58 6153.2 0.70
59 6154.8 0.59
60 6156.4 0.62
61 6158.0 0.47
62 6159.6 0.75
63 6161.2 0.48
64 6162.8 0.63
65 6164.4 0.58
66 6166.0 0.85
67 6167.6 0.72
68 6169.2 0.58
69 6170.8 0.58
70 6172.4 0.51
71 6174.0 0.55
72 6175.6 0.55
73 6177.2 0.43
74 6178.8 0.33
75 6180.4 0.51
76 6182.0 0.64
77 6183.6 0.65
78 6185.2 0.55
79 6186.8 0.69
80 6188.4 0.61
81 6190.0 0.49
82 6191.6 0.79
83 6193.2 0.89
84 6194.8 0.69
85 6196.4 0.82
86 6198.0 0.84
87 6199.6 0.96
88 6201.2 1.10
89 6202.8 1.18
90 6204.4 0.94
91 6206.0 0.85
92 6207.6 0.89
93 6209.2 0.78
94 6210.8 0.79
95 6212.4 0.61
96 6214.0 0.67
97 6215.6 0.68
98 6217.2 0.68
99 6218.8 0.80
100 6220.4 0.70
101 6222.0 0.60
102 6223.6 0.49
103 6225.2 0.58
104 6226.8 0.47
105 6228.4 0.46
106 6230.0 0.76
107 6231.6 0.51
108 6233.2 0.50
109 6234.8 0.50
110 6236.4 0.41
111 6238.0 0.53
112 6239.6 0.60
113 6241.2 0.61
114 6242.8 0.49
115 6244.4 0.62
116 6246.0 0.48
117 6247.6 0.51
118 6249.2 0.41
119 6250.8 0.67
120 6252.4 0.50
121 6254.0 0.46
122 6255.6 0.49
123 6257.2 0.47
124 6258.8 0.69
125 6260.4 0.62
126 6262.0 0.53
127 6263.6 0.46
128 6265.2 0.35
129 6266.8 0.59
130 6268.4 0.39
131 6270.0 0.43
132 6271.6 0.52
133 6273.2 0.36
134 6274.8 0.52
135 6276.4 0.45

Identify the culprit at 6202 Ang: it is C III]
